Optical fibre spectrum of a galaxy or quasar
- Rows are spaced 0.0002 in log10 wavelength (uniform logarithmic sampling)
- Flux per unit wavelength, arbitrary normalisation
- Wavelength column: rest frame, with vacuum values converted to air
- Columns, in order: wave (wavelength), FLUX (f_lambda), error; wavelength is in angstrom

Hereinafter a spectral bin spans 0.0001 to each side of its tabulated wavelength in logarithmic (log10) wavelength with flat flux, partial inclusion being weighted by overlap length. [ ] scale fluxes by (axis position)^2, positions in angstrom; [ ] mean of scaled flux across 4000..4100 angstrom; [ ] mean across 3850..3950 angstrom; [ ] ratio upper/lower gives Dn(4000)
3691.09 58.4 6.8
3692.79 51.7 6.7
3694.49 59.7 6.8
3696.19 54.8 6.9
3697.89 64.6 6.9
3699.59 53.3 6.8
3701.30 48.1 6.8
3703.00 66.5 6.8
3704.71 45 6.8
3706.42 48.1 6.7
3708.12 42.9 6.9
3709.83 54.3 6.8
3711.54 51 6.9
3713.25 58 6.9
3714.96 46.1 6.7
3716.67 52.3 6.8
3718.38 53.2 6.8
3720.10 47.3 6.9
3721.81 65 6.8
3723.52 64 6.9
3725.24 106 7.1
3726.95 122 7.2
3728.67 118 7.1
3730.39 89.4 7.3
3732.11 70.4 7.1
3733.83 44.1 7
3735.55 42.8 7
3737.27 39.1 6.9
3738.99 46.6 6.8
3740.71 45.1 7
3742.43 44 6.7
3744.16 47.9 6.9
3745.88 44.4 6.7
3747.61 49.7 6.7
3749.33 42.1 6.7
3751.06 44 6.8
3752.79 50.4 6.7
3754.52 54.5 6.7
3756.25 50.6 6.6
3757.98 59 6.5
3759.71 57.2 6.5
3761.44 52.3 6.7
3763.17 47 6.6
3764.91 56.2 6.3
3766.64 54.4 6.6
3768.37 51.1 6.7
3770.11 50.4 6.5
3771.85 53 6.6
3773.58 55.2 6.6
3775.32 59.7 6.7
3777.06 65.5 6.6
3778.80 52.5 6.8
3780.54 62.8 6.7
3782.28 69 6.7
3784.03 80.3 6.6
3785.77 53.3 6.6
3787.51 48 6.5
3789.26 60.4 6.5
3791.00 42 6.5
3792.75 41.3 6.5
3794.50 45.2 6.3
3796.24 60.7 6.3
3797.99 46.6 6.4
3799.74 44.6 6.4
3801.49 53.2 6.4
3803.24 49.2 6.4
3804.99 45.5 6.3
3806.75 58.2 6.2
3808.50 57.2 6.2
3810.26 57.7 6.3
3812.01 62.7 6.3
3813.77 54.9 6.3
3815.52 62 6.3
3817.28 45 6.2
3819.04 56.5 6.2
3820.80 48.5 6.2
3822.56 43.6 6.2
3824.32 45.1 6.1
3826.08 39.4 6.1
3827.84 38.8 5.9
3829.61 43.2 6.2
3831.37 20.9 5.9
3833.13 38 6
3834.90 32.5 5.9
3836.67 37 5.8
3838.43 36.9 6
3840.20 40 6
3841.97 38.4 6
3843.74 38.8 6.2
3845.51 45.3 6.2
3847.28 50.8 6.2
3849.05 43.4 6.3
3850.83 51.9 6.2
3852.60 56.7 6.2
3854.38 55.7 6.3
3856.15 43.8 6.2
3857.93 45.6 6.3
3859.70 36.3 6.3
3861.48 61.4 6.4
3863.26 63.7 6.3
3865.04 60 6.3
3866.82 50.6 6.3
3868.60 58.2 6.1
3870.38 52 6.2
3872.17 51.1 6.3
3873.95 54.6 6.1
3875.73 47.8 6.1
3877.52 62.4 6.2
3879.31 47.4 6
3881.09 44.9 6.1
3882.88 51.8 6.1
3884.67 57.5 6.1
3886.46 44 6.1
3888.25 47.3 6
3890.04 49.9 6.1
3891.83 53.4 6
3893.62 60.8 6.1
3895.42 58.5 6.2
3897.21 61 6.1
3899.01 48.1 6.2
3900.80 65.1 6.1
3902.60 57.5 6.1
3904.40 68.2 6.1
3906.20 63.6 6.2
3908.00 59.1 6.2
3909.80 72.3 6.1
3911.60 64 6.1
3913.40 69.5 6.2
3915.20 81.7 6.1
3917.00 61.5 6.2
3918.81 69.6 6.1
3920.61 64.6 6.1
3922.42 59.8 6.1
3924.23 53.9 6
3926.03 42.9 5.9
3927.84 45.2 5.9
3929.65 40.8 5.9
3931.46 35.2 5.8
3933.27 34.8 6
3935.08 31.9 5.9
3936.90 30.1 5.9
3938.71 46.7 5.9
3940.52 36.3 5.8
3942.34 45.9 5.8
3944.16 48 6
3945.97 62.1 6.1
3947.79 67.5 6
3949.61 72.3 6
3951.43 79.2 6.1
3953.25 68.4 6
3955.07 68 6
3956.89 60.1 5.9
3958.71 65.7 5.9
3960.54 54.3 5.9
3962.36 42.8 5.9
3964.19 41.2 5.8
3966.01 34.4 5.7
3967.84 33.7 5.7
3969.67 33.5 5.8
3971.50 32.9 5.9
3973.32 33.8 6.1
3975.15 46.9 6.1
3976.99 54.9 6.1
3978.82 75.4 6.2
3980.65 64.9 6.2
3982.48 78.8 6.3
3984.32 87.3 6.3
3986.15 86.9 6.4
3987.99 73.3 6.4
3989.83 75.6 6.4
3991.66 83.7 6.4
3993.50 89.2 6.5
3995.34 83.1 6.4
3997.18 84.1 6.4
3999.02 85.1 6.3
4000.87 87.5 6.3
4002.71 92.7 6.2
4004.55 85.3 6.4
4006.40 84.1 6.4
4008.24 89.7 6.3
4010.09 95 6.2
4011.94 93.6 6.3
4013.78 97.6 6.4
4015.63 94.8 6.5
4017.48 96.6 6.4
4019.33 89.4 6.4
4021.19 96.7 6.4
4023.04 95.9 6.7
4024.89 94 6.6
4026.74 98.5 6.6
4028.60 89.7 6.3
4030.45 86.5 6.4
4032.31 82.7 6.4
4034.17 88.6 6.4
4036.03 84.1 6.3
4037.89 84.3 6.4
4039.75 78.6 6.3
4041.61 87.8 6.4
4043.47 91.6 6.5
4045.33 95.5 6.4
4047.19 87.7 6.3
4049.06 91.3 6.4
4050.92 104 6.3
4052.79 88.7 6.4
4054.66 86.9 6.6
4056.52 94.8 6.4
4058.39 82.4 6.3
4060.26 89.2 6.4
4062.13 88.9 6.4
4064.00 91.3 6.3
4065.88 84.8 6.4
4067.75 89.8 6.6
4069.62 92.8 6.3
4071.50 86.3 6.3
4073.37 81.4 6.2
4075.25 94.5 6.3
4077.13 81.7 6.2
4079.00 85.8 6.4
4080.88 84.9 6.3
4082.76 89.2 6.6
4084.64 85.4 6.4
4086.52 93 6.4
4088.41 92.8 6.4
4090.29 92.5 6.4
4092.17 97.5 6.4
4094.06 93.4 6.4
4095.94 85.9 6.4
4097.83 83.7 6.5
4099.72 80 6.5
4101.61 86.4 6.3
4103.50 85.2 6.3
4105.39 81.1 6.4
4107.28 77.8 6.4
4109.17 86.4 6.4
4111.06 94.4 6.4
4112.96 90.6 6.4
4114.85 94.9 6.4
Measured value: 1.79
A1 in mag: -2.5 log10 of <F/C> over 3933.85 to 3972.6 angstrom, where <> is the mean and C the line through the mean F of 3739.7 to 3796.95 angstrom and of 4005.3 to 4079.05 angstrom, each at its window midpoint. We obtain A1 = 0.48 mag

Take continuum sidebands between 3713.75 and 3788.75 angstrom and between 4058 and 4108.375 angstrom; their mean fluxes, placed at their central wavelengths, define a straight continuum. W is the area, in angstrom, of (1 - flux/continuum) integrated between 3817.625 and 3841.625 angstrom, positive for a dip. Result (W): 9.2 angstrom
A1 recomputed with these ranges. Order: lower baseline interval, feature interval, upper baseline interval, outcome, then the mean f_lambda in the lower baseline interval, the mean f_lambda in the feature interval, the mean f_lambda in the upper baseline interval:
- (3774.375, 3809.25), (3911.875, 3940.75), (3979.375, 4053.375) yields 0.412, 54.7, 50.9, 88.1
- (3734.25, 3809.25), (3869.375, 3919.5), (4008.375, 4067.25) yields 0.203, 51.9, 58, 90.7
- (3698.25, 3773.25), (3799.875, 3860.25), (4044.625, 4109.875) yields 0.371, 56.5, 46.3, 88.3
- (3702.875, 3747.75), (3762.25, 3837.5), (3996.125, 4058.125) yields 0.295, 59.4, 50.9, 90.3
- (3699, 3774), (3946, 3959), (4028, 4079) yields 0.144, 56.4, 68.4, 88.3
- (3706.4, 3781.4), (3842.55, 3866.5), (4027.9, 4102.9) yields 0.330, 57.1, 50.1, 88.4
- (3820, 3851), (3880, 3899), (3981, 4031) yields 0.061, 40.4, 52.6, 88.5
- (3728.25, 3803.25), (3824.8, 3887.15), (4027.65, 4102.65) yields 0.348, 54.1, 46.9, 88.4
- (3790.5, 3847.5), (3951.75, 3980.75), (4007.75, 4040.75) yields 0.464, 46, 50.9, 90.9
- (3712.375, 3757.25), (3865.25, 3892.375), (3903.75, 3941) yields 0.070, 59.1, 51.7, 54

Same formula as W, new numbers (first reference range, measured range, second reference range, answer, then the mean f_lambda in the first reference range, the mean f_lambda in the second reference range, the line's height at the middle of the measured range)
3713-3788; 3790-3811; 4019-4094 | 4.4 angstrom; 58.3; 89.6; 63.4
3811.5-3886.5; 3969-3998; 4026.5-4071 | 3.0 angstrom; 47.9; 89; 75.6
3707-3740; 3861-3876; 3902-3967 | 0.6 angstrom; 63.6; 55.5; 58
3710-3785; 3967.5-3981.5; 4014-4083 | 5.9 angstrom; 58.4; 89.6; 81.9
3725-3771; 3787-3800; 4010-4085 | 2.9 angstrom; 57.8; 89.8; 62.7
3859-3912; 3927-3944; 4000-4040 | 7.4 angstrom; 55.7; 90.5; 68.7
